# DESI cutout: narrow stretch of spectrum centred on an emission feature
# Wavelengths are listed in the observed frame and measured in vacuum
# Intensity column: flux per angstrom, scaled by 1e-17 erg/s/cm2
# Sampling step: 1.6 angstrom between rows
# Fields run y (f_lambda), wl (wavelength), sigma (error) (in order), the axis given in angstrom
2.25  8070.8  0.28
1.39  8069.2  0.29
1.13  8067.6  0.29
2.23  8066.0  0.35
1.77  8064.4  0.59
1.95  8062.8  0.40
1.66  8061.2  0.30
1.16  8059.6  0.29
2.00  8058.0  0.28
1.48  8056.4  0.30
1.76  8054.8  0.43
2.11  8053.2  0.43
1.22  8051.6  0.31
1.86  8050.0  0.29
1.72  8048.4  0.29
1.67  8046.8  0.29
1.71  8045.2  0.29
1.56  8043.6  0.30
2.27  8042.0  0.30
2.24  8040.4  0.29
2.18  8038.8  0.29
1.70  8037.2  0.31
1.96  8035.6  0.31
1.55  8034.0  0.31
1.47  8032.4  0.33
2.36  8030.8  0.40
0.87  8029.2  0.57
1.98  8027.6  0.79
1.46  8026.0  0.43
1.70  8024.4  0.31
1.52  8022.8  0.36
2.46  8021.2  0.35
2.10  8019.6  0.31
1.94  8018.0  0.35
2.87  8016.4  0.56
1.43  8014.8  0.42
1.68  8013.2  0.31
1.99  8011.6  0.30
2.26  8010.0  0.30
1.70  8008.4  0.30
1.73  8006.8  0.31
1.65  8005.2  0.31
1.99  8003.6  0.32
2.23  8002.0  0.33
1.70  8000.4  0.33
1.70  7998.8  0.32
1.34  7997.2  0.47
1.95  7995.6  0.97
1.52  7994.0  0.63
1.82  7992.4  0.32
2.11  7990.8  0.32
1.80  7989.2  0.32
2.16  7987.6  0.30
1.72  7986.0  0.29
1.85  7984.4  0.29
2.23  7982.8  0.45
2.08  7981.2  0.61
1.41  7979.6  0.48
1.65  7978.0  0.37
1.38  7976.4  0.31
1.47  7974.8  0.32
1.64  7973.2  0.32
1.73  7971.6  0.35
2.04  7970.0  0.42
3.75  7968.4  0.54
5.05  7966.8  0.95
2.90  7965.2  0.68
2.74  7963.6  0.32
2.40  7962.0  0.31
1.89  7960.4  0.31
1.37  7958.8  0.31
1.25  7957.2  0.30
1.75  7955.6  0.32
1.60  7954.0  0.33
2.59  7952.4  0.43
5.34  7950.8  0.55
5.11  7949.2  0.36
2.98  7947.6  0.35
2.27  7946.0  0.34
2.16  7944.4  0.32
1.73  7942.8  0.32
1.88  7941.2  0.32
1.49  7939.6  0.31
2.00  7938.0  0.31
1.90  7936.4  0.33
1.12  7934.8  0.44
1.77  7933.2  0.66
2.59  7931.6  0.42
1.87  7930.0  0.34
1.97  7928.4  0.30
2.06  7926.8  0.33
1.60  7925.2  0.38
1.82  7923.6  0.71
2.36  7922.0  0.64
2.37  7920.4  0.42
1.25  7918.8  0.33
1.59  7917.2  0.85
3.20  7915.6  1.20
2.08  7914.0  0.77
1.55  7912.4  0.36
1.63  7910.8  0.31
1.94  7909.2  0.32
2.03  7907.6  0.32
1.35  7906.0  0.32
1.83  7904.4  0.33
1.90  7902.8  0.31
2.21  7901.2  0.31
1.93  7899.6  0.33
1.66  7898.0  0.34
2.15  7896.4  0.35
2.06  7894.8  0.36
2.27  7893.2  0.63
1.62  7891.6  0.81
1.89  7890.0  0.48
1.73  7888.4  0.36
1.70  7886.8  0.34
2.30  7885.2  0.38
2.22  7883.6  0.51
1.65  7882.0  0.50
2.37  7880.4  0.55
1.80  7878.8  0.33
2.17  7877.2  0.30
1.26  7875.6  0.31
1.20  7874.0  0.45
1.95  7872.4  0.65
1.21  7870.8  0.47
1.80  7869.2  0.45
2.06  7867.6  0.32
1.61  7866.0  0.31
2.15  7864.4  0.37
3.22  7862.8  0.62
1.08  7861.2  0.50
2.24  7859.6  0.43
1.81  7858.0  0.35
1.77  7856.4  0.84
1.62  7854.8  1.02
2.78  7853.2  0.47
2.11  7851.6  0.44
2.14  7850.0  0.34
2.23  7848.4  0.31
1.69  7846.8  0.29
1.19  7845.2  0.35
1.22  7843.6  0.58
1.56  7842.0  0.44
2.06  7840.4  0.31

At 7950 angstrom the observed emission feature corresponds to [S II]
